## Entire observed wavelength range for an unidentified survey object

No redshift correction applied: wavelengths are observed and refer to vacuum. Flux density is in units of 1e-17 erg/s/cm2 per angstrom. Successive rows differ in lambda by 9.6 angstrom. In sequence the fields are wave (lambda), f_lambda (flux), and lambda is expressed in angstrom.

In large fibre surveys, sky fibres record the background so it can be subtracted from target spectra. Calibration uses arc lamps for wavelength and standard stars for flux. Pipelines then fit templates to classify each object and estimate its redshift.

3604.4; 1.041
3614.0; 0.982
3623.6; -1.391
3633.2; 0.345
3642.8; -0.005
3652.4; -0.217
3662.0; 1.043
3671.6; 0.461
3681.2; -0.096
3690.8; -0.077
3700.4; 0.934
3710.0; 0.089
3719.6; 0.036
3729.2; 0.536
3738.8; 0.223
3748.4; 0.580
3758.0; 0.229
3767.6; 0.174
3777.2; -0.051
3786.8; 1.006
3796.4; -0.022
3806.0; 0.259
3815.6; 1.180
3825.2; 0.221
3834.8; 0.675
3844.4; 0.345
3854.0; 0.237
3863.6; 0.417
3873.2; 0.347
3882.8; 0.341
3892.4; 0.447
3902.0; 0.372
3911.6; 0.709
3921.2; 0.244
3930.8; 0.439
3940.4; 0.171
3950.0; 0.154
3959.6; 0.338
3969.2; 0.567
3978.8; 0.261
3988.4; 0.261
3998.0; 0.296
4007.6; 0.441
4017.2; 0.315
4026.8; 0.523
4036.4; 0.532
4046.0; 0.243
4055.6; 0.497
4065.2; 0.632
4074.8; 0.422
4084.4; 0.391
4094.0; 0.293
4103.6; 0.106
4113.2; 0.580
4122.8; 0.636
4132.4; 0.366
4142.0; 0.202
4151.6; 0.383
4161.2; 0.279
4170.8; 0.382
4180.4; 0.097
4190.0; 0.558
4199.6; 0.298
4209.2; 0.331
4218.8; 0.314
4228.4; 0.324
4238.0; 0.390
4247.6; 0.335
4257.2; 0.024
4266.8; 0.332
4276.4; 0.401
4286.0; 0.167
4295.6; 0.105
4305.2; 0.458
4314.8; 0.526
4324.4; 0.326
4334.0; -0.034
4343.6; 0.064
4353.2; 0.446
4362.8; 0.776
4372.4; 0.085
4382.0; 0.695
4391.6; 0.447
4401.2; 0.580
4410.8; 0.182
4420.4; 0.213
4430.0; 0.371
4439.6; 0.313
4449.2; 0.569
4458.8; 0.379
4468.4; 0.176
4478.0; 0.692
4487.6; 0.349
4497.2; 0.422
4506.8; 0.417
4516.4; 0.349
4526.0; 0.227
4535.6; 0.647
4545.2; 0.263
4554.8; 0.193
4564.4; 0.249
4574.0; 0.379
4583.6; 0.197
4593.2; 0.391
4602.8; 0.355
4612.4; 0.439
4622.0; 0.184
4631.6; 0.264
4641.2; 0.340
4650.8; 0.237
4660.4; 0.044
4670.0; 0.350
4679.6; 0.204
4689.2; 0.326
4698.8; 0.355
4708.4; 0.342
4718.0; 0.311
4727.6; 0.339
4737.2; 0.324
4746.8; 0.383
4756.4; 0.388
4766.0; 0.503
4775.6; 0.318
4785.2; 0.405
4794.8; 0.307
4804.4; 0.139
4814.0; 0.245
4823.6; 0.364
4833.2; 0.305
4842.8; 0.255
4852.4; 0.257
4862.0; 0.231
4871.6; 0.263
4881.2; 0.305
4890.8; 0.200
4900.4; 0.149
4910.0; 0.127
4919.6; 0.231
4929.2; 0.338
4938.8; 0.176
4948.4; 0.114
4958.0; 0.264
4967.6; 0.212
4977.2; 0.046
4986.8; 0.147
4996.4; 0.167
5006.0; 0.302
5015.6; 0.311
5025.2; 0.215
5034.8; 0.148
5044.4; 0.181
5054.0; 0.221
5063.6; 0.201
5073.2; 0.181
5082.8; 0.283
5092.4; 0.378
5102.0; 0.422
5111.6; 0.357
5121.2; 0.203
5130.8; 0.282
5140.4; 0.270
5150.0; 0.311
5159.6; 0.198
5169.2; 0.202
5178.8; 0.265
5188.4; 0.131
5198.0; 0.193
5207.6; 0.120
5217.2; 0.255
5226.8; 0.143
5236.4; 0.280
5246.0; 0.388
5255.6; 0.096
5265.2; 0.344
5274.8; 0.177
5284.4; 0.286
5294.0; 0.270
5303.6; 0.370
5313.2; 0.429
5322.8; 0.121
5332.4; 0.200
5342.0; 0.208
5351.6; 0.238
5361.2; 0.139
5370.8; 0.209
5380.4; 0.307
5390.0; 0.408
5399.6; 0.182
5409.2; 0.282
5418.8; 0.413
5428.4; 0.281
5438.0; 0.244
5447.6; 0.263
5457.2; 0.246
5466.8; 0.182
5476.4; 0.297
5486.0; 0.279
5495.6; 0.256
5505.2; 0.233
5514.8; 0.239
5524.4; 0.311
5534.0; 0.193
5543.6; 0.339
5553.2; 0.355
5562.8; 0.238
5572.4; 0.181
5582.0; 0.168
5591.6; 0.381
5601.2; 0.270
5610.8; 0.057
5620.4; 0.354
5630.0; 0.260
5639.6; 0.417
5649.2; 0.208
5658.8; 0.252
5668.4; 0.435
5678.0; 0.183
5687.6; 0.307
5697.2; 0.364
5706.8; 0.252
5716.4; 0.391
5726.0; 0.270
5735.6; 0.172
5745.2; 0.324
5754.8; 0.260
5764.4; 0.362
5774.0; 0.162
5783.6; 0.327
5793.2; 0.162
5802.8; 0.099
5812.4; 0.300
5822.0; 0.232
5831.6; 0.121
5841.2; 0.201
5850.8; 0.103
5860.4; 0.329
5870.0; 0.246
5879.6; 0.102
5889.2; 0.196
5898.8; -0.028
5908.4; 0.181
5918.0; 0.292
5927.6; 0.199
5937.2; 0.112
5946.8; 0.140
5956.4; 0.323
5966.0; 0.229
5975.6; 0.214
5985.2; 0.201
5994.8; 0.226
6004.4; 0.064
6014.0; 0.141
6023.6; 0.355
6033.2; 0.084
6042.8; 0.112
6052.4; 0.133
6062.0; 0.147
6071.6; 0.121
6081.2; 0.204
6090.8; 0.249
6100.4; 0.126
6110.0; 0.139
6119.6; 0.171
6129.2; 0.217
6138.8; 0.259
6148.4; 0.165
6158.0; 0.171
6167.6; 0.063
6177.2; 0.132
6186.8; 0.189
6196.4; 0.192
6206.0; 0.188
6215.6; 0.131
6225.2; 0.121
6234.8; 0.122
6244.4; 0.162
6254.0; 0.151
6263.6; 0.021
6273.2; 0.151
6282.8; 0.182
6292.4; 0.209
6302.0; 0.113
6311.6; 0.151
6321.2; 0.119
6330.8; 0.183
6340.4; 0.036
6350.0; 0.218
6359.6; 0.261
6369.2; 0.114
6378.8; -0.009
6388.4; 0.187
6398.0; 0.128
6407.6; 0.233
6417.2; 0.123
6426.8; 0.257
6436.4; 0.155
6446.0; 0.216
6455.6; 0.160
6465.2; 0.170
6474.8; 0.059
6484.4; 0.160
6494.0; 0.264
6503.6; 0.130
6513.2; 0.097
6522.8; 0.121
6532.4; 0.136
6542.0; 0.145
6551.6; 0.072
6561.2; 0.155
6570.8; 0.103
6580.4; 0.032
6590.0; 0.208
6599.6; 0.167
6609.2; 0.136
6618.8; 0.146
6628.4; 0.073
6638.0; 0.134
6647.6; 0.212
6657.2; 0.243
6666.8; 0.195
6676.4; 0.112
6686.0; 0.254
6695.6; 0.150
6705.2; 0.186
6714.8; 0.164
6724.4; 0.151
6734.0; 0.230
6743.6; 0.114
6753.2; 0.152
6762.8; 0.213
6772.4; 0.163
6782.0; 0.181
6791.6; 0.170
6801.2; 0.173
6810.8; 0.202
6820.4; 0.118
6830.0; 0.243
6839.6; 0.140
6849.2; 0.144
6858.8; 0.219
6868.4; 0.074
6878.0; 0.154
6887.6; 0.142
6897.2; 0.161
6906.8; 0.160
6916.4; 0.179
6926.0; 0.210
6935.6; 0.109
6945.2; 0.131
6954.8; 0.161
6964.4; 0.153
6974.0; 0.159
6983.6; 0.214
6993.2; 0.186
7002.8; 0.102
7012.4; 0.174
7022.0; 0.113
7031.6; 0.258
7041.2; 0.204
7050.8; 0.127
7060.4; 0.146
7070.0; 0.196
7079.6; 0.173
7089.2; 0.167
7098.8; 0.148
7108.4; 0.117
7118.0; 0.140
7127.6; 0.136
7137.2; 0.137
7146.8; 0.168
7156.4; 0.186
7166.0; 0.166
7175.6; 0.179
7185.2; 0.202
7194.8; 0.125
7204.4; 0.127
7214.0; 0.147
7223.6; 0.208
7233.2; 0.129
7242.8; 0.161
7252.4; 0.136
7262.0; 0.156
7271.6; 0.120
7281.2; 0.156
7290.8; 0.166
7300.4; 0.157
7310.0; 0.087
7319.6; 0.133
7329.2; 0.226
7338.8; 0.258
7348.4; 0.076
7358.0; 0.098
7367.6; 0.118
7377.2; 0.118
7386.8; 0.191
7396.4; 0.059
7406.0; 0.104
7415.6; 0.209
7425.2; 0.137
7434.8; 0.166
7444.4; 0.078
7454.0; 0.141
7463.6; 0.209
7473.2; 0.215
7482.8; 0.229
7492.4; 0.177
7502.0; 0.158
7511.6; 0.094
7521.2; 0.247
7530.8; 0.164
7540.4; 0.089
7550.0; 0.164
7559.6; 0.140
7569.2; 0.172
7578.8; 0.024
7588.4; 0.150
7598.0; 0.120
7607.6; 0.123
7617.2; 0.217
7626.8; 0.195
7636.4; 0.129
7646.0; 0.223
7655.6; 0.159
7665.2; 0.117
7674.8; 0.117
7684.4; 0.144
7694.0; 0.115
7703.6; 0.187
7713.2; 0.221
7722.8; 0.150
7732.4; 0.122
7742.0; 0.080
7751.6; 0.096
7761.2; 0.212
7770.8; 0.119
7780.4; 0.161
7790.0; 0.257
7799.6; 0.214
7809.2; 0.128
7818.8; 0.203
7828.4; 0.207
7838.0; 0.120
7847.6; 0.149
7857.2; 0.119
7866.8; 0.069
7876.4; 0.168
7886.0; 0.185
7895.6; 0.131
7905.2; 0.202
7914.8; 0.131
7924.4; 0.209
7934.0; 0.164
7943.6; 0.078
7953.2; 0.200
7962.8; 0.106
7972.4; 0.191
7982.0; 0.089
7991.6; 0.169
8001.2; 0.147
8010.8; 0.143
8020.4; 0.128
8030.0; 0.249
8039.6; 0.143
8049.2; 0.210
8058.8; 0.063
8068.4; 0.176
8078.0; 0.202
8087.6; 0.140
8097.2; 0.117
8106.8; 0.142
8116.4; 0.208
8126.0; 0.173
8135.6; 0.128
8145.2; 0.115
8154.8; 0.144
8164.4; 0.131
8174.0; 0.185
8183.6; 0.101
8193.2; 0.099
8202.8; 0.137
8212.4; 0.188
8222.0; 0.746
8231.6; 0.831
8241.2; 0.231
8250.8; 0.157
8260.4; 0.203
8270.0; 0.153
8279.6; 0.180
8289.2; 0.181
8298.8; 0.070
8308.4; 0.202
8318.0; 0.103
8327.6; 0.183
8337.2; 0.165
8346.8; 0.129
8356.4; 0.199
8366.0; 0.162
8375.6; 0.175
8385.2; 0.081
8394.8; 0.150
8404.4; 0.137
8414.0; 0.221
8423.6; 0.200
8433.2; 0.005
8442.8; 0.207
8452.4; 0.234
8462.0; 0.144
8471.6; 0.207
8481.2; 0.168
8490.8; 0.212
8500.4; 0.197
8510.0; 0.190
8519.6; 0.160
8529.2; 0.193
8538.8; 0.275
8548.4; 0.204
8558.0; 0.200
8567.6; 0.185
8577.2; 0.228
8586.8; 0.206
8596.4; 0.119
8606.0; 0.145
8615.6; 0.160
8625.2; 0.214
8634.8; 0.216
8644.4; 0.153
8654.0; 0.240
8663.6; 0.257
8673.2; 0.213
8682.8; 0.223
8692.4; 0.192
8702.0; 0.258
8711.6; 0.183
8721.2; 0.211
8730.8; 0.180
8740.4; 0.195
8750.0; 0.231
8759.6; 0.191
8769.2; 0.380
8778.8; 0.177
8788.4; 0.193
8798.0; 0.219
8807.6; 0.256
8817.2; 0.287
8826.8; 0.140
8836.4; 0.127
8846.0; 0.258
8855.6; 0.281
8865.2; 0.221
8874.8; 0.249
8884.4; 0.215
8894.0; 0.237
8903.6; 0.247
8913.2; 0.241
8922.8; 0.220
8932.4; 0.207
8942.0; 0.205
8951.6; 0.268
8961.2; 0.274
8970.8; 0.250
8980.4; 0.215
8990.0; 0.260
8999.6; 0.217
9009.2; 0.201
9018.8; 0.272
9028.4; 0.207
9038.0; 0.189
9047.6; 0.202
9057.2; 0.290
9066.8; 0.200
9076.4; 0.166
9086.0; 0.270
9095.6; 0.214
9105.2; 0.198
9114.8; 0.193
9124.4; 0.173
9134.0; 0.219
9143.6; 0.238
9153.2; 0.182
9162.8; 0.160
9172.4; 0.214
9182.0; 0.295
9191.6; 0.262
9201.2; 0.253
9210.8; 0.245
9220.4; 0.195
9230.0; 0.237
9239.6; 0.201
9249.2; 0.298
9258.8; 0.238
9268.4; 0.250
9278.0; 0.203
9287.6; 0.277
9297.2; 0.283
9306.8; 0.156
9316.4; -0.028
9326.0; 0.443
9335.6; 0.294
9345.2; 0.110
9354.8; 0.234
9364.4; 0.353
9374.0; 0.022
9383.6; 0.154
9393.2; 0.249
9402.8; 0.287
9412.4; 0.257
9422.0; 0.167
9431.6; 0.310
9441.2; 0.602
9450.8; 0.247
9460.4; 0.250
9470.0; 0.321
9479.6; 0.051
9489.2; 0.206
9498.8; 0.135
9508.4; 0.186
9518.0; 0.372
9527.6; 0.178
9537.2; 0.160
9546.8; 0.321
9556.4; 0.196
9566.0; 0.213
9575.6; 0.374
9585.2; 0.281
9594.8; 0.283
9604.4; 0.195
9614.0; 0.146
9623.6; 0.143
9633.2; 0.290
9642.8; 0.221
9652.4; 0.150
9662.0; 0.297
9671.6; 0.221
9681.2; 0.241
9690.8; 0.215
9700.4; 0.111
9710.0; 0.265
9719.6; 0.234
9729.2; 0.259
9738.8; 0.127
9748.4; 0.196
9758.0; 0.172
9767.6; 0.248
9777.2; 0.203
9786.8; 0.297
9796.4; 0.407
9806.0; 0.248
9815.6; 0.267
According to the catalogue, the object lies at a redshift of 1.207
